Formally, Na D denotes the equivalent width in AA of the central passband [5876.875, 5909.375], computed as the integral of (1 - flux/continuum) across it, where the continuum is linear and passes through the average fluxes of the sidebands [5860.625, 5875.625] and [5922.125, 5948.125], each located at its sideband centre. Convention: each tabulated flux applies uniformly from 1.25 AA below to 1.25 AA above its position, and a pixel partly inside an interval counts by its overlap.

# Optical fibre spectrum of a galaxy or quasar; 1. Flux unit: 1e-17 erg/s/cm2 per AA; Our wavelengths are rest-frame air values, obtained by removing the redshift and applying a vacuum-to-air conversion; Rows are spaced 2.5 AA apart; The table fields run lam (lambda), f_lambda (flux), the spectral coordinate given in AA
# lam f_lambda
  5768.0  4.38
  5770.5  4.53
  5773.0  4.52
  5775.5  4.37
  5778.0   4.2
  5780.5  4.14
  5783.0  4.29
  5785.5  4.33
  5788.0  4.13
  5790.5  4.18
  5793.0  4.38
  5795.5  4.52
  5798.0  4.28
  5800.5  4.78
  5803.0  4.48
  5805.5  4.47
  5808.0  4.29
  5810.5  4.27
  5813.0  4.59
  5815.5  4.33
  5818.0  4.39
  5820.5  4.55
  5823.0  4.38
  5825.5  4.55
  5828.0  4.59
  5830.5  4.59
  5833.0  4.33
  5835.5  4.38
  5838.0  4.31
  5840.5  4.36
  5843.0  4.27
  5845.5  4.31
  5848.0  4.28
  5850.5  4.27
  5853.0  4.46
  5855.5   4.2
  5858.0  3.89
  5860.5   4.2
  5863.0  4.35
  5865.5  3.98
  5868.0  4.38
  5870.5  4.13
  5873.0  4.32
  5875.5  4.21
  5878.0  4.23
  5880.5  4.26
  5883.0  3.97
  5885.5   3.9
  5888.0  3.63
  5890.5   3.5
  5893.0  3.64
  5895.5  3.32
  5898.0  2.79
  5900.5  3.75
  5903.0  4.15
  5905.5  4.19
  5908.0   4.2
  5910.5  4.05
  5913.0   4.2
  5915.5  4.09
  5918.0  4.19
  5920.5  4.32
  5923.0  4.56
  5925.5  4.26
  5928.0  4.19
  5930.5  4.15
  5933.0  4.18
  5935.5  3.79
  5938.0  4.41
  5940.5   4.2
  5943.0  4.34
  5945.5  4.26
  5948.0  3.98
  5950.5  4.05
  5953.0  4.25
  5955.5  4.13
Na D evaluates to 3.19 AA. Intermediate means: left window 4.23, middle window 3.81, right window 4.22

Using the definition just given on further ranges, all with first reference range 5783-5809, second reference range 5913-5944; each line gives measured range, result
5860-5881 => 0.3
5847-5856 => 0.0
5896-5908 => 1.4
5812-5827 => -0.4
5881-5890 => 0.9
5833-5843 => 0.0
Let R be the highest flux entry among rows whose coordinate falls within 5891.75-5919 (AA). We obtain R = 4.2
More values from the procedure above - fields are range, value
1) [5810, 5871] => 4.59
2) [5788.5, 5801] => 4.78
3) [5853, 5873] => 4.46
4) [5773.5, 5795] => 4.38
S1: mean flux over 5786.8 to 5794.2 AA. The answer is 4.23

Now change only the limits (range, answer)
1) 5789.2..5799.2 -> 4.34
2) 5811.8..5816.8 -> 4.46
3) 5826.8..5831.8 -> 4.59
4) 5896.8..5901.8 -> 3.28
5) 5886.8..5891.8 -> 3.57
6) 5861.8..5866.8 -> 4.17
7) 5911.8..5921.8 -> 4.2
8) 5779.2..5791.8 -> 4.21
